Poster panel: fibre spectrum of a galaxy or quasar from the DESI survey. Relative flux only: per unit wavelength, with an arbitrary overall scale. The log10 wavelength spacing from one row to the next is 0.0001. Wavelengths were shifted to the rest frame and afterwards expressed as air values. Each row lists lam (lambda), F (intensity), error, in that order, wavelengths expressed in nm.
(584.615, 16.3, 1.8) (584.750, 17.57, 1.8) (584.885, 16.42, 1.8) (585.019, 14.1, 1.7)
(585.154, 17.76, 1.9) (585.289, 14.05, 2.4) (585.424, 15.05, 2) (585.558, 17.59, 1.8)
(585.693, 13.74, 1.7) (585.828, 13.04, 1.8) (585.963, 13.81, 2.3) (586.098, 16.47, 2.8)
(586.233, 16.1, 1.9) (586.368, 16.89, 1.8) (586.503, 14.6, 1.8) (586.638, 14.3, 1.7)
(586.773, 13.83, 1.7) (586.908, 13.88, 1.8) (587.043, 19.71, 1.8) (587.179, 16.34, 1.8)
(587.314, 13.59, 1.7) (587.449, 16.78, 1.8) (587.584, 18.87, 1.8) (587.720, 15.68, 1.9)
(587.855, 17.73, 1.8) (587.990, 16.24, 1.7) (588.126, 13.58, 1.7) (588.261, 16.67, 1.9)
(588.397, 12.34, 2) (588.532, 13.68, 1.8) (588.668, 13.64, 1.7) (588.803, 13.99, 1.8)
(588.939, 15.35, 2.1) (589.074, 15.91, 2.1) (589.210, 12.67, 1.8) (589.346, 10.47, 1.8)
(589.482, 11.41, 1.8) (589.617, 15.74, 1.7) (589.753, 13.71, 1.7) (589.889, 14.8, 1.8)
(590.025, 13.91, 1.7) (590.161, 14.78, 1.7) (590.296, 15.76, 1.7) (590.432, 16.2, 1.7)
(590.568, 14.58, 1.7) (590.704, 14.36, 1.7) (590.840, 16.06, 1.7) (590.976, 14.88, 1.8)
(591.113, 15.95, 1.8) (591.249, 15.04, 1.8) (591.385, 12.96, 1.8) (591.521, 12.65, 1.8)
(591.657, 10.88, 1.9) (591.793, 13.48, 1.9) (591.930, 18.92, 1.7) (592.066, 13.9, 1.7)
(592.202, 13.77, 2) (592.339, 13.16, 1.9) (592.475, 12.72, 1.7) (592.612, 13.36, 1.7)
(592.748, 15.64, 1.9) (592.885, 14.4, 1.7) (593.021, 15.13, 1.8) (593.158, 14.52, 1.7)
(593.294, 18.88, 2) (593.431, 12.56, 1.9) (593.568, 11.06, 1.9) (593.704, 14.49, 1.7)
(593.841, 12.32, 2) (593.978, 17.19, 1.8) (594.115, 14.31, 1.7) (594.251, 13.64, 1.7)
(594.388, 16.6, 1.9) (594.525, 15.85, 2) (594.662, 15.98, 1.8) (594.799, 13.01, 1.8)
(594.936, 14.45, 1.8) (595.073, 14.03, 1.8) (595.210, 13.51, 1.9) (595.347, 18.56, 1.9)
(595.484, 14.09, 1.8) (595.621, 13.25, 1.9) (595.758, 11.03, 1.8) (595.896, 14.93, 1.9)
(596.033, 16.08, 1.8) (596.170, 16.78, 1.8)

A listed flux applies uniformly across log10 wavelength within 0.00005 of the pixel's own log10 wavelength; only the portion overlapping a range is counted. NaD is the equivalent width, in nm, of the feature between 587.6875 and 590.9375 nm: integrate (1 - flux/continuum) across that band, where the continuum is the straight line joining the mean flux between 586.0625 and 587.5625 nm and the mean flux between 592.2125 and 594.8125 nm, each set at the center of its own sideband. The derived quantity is 0.16 nm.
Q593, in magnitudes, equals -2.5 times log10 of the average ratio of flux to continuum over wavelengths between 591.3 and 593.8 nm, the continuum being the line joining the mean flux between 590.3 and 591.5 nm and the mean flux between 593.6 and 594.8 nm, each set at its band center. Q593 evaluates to 0.06 mag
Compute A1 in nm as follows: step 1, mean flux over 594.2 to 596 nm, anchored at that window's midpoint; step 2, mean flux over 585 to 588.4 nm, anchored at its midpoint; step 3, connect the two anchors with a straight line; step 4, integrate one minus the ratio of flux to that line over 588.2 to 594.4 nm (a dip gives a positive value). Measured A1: 0.299 nm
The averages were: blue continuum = 15.6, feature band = 14.3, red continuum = 14.6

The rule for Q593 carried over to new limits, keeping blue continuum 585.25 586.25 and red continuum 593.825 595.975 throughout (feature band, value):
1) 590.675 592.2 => 0.02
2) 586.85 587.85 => -0.11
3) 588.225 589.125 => 0.03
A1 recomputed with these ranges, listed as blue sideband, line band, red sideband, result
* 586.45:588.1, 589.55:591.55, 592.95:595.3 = 0.06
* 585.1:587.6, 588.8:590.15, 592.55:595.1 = 0.12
